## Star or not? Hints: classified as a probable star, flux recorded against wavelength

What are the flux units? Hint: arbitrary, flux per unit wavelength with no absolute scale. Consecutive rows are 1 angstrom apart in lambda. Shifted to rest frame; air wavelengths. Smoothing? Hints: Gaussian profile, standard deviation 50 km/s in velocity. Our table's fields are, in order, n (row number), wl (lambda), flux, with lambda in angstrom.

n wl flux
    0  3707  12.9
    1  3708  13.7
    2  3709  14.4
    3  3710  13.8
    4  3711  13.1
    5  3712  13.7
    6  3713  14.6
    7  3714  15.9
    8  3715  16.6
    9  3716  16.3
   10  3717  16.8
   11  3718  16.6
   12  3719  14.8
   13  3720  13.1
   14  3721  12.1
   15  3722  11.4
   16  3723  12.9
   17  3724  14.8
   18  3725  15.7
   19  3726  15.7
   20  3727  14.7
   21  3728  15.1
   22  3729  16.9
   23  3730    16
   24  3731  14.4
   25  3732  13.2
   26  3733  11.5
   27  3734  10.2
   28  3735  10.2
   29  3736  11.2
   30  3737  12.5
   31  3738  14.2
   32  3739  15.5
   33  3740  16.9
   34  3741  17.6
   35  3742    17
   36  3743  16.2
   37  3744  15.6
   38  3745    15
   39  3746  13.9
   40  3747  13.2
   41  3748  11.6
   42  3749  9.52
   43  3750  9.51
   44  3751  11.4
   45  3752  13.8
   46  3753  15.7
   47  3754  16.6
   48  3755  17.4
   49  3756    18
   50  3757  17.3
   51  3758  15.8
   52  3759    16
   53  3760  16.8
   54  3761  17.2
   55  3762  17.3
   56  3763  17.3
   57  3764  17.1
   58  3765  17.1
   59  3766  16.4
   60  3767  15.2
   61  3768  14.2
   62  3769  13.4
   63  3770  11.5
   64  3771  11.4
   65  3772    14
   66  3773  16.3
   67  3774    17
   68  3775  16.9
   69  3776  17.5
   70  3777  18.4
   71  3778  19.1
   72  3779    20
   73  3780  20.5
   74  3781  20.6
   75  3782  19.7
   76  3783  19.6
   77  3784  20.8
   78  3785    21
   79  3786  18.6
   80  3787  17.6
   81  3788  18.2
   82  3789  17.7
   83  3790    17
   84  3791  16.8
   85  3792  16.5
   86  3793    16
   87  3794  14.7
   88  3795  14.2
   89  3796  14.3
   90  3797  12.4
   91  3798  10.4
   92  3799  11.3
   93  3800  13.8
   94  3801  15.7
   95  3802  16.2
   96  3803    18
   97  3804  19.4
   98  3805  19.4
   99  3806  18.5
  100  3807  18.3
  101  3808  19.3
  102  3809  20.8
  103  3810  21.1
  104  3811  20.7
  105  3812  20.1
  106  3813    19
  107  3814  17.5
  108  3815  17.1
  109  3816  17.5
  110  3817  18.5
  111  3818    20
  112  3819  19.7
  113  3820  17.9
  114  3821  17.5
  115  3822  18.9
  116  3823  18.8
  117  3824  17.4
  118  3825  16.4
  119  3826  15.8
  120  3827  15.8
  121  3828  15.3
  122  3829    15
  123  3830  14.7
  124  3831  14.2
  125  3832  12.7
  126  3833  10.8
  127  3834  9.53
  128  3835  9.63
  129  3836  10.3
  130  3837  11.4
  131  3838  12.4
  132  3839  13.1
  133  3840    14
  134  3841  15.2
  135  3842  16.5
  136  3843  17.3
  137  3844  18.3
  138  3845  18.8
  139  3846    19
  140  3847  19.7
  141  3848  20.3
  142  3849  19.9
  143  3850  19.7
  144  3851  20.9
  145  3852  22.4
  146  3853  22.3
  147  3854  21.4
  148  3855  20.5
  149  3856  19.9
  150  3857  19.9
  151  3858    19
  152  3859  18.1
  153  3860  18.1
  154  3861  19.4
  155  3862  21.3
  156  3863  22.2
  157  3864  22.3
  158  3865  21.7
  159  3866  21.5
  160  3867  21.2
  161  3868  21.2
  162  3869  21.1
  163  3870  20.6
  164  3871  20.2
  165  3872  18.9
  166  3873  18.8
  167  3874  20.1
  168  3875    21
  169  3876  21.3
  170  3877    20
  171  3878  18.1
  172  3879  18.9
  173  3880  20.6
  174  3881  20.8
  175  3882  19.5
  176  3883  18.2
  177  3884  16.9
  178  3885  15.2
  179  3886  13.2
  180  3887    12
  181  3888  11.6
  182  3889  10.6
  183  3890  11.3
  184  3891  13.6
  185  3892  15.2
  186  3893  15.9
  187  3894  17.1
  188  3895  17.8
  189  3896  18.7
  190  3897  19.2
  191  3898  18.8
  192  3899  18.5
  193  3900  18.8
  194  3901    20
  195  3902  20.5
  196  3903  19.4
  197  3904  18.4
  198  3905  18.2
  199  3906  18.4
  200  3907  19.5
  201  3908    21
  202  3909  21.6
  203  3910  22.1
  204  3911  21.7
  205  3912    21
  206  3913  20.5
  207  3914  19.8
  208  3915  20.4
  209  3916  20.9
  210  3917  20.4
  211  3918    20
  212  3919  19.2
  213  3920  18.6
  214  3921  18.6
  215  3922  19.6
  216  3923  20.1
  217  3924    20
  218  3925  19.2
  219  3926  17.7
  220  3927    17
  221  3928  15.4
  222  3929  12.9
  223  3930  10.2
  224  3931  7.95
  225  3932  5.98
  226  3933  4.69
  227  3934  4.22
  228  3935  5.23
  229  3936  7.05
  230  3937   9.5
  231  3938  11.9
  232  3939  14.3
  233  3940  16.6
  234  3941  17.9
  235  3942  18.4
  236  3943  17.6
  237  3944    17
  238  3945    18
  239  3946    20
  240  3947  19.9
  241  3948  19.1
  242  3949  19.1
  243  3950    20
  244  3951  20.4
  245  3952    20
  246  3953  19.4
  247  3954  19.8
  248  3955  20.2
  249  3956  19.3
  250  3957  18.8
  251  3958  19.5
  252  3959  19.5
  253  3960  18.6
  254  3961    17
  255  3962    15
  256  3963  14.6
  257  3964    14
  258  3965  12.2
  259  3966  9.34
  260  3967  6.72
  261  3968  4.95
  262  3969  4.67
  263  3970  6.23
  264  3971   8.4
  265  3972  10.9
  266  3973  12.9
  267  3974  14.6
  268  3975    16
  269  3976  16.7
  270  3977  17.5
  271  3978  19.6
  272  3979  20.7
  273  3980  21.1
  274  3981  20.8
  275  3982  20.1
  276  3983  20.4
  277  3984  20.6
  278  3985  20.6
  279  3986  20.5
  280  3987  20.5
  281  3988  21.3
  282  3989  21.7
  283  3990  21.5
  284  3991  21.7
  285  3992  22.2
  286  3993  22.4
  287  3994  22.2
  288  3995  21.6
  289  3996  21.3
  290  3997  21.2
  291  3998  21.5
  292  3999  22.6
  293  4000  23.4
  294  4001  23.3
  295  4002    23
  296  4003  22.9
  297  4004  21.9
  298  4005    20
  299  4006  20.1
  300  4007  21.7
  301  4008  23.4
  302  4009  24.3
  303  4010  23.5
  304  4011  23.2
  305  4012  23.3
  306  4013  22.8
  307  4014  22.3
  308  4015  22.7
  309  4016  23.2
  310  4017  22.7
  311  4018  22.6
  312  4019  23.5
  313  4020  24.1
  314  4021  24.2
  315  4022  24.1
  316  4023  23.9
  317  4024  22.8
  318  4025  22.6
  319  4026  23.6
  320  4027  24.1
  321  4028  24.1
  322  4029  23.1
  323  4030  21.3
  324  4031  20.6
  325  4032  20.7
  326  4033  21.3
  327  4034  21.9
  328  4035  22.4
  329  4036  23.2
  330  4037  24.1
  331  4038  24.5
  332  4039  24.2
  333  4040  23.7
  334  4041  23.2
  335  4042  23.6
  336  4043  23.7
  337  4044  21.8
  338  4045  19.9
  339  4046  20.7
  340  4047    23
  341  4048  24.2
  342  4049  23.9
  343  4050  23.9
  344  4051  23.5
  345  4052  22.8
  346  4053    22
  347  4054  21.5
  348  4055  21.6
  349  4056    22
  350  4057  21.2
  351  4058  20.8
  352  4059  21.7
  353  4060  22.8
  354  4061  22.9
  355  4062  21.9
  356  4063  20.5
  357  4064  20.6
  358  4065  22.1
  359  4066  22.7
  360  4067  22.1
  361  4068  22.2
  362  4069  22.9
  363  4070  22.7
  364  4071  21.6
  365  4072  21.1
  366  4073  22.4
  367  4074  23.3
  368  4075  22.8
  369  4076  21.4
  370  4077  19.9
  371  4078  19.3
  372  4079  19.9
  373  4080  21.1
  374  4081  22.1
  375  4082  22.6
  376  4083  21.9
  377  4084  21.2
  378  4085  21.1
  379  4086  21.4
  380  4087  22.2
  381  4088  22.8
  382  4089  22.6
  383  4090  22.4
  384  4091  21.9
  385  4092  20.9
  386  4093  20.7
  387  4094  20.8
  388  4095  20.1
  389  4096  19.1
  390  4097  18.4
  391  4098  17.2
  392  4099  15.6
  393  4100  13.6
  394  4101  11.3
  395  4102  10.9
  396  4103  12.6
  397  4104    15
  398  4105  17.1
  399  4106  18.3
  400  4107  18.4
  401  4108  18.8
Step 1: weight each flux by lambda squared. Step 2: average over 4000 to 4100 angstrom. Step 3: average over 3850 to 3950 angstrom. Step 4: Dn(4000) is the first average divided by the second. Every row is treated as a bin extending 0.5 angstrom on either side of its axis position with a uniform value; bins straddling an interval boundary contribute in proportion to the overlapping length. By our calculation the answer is 1.34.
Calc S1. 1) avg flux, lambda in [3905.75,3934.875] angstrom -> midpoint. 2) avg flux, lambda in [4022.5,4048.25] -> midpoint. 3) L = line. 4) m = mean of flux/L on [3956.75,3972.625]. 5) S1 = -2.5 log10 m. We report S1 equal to 0.470 mag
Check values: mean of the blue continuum 17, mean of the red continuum 22.8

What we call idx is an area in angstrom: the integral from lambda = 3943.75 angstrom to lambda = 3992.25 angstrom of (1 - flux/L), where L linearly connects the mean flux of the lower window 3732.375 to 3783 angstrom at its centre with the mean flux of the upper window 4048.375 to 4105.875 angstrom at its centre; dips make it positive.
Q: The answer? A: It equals 4.3 angstrom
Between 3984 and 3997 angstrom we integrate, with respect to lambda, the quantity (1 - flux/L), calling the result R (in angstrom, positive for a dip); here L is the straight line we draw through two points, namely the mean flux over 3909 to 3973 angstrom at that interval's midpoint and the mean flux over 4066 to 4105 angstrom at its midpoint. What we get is -3.2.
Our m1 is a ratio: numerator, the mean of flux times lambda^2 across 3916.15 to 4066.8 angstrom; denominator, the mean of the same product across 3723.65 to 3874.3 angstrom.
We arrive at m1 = 1.28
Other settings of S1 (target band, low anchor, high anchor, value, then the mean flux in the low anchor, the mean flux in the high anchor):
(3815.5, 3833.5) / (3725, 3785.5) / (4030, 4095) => 0.035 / 15.6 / 22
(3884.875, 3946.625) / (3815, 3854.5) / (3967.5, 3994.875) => 0.046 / 16.6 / 17.5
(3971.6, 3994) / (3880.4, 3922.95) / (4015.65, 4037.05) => 0.101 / 18.2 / 22.9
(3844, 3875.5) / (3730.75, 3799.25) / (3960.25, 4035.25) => -0.176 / 15.6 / 19.8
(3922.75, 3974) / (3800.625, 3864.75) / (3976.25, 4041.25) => 0.385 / 17.7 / 22.2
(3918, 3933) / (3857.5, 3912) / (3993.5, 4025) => 0.265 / 18.7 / 22.7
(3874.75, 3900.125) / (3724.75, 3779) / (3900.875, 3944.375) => -0.047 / 15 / 16.6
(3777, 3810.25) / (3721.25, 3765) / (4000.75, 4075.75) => -0.096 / 14.7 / 22.6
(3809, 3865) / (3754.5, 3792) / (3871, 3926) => 0.016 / 17.2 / 18.5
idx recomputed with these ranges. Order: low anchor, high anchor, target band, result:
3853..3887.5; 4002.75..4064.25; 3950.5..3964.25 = 1.82 angstrom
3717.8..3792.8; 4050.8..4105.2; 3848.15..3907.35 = -4.67 angstrom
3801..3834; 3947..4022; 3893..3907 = -0.26 angstrom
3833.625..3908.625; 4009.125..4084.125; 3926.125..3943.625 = 7.06 angstrom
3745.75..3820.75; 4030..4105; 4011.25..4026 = -2.06 angstrom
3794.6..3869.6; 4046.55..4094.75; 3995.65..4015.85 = -1.67 angstrom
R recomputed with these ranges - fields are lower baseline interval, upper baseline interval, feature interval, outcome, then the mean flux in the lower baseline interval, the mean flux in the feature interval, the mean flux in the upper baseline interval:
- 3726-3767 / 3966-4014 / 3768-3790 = -2.99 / 14.8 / 17.5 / 19.1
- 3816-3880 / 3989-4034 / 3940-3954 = 1.25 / 18.1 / 18.9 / 22.5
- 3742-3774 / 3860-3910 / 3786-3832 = -1.56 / 15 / 17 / 18.6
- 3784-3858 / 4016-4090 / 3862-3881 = -2.48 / 17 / 20.6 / 22.4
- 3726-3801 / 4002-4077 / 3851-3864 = -1.85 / 15.5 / 20.5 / 22.5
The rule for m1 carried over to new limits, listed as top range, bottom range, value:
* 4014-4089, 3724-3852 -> 1.59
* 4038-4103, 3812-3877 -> 1.32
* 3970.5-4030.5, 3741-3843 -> 1.47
